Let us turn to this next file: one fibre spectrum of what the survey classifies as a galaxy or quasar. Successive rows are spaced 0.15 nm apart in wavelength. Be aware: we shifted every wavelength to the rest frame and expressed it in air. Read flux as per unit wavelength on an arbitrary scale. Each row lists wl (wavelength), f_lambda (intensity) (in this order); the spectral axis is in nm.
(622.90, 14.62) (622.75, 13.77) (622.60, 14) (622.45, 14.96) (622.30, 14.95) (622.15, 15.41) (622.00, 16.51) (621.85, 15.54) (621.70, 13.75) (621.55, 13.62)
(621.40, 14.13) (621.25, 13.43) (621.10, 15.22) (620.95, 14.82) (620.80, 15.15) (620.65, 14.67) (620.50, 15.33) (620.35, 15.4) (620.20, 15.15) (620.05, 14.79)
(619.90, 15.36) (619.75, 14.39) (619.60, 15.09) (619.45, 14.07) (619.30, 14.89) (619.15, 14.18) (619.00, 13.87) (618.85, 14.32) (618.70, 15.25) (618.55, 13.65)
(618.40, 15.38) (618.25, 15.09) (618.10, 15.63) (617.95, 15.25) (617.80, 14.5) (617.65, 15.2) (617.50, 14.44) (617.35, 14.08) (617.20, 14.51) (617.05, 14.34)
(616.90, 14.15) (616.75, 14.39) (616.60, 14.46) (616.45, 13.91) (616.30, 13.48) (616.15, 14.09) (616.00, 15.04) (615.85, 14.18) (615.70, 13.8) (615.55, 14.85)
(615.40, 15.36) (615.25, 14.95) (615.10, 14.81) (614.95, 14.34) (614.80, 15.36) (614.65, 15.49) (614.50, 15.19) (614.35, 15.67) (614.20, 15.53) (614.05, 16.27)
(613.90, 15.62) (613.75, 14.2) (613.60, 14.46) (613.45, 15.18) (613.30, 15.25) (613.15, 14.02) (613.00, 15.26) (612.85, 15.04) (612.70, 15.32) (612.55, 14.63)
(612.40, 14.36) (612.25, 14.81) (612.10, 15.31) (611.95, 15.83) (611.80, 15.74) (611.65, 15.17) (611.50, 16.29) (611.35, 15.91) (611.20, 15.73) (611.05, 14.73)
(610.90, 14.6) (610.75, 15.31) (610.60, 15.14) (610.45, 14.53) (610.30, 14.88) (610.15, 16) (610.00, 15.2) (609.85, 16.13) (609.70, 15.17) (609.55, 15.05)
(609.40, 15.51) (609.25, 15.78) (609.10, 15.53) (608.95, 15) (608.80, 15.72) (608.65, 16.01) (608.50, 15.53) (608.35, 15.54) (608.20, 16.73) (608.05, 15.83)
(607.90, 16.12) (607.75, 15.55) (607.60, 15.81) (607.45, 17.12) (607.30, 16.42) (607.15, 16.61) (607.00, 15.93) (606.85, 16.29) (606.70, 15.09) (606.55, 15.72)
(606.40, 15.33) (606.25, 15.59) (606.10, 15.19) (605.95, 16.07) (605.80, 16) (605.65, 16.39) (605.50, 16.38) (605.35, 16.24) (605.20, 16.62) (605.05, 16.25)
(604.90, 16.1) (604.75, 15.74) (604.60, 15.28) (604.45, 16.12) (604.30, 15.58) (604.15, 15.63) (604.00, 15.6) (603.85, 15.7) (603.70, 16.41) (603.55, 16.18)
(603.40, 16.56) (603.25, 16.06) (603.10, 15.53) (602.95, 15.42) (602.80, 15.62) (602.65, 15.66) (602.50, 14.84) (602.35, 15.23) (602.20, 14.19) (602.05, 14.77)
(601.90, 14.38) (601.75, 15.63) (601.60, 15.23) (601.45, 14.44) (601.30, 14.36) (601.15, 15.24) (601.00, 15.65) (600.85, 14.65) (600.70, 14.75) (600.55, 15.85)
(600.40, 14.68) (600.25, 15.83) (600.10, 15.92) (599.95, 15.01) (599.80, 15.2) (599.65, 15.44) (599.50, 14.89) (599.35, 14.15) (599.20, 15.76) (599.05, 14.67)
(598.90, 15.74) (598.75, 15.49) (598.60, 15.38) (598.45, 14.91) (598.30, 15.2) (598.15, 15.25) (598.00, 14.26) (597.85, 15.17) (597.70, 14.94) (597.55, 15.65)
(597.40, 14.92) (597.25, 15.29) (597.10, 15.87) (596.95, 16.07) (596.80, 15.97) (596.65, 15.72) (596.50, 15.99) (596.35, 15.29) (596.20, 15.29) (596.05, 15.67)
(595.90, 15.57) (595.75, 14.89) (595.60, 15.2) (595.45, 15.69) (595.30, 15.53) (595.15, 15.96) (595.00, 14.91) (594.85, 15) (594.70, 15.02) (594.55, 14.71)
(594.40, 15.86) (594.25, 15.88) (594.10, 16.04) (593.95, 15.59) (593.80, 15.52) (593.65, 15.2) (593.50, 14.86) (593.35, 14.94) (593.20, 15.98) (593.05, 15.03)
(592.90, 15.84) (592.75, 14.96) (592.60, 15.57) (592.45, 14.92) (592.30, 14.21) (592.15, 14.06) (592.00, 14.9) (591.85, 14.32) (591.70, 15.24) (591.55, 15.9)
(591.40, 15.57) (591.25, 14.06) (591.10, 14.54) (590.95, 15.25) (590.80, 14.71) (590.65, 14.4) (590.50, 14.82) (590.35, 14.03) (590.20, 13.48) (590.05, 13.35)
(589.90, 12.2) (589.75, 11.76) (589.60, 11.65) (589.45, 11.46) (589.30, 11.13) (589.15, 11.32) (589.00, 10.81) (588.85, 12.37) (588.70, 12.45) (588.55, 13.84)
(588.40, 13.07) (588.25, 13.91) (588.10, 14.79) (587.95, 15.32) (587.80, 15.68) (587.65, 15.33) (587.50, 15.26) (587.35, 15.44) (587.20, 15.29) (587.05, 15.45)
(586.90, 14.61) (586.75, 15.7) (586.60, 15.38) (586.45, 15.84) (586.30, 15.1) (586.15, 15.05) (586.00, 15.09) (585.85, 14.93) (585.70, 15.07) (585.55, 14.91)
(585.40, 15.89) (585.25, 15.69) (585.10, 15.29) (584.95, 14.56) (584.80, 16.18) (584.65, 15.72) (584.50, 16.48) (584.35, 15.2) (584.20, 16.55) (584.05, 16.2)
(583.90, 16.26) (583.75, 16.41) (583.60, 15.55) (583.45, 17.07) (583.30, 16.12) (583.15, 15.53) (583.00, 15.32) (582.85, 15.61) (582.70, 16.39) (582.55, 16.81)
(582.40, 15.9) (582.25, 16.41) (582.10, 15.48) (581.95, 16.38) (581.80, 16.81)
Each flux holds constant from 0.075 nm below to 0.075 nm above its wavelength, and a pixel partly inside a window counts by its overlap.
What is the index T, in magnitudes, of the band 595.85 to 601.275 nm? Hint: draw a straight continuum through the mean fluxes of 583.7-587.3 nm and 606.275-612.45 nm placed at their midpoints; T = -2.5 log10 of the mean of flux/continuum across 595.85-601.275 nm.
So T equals 0.02 mag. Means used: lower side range 15.5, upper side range 15.6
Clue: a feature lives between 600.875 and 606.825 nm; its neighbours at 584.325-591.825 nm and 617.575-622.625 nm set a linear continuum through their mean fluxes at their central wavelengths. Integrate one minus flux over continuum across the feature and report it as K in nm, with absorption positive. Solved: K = -0.40 nm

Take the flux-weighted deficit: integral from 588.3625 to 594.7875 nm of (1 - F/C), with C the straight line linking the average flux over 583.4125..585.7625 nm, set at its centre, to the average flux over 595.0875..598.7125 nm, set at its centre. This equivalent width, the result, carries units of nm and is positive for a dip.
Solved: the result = 0.559 nm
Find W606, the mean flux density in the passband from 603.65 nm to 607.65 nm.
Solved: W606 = 16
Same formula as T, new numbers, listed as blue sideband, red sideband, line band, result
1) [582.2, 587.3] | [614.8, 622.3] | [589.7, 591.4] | 0.11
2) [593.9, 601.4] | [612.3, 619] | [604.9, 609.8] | -0.06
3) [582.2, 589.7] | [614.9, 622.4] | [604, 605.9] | -0.09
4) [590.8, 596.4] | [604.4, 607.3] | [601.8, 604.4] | 0.02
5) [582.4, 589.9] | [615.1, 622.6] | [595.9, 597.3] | -0.07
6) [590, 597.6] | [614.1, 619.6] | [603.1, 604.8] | -0.07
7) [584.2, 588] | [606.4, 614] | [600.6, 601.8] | 0.03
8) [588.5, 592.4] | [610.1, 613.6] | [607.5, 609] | -0.07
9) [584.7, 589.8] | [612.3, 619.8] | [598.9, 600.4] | -0.05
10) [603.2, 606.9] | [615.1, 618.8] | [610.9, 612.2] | -0.02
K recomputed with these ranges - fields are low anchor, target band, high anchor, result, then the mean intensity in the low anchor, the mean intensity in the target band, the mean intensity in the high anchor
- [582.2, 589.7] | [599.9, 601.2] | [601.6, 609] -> 0.023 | 14.9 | 15.3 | 15.8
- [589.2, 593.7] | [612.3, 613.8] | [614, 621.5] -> -0.014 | 14.3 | 14.8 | 14.7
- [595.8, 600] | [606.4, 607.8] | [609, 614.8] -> -0.069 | 15.3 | 16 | 15.3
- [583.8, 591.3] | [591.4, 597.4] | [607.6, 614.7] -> -0.251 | 14.5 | 15.3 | 15.4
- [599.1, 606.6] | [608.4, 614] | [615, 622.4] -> -0.069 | 15.5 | 15.2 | 14.7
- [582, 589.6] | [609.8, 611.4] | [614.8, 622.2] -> -0.057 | 15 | 15.3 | 14.7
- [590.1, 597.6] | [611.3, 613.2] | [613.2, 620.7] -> -0.045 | 15.2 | 15.2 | 14.8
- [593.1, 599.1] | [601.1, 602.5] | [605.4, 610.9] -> 0.064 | 15.4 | 14.8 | 15.7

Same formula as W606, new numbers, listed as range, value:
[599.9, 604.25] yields 15.3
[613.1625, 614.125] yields 15.1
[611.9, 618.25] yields 14.8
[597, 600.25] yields 15.2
